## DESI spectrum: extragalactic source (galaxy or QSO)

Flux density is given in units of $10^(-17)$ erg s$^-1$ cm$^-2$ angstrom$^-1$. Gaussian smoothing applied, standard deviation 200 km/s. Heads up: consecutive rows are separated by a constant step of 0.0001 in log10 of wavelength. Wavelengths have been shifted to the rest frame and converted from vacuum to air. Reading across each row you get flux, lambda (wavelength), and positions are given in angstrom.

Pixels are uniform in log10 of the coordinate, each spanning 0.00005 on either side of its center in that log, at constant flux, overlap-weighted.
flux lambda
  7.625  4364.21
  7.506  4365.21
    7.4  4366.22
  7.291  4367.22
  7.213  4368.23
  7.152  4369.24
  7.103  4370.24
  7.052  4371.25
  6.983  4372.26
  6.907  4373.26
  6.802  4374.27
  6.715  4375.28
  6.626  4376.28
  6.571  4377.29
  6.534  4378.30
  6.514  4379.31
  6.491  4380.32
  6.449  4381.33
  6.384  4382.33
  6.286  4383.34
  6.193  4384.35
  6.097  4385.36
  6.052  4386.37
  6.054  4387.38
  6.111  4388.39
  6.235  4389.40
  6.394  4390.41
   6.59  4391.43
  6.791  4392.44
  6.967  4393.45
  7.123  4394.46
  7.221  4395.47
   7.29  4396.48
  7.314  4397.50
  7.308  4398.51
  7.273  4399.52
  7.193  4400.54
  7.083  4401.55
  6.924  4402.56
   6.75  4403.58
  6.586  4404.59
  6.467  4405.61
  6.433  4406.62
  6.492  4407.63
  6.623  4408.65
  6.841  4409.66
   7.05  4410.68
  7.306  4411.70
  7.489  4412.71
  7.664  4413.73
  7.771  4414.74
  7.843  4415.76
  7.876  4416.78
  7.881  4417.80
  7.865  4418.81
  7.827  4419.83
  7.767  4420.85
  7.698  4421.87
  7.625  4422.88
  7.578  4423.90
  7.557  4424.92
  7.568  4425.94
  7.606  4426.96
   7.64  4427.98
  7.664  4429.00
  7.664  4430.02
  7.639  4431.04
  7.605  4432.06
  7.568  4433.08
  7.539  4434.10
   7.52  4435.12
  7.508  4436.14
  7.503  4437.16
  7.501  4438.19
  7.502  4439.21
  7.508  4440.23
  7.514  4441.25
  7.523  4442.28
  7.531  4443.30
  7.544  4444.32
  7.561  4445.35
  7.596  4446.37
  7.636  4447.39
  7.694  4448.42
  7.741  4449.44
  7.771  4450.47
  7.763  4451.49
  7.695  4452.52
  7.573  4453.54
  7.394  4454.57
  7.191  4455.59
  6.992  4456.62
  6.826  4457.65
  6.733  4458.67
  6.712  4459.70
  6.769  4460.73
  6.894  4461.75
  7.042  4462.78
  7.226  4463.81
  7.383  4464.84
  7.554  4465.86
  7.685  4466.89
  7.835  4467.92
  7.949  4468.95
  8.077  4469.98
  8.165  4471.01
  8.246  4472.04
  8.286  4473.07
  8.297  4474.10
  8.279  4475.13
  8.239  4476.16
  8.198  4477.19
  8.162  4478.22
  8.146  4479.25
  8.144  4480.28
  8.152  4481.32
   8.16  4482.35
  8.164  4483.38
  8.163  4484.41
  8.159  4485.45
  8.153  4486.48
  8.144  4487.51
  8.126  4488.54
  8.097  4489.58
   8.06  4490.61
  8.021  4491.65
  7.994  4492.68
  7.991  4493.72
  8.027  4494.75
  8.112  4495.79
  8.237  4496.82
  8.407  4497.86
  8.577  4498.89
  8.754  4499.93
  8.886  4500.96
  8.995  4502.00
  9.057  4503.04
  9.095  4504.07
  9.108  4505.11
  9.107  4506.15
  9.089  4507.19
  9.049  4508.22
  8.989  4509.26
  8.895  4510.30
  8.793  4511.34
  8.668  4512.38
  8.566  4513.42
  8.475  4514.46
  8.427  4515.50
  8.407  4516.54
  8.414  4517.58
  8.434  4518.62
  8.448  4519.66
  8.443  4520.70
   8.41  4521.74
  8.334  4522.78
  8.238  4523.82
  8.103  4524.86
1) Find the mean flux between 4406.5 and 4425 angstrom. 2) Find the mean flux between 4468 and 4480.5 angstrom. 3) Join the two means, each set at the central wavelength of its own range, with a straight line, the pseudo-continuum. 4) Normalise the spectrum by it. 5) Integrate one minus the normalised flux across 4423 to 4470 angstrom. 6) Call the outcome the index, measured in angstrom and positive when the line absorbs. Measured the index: 2.1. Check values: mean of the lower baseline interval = 7.45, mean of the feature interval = 7.47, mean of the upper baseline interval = 8.17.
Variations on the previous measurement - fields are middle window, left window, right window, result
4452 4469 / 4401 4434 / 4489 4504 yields 1.5 angstrom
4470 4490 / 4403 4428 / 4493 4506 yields 0.3 angstrom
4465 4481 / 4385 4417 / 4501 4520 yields 0.1 angstrom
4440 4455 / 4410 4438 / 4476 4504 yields 0.5 angstrom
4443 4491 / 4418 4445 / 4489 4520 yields 2.0 angstrom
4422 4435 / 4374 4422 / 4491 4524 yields -0.4 angstrom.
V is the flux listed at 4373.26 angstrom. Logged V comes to 6.907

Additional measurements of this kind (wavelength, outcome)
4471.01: 8.165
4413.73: 7.664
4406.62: 6.433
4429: 7.664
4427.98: 7.64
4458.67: 6.733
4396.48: 7.29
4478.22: 8.162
